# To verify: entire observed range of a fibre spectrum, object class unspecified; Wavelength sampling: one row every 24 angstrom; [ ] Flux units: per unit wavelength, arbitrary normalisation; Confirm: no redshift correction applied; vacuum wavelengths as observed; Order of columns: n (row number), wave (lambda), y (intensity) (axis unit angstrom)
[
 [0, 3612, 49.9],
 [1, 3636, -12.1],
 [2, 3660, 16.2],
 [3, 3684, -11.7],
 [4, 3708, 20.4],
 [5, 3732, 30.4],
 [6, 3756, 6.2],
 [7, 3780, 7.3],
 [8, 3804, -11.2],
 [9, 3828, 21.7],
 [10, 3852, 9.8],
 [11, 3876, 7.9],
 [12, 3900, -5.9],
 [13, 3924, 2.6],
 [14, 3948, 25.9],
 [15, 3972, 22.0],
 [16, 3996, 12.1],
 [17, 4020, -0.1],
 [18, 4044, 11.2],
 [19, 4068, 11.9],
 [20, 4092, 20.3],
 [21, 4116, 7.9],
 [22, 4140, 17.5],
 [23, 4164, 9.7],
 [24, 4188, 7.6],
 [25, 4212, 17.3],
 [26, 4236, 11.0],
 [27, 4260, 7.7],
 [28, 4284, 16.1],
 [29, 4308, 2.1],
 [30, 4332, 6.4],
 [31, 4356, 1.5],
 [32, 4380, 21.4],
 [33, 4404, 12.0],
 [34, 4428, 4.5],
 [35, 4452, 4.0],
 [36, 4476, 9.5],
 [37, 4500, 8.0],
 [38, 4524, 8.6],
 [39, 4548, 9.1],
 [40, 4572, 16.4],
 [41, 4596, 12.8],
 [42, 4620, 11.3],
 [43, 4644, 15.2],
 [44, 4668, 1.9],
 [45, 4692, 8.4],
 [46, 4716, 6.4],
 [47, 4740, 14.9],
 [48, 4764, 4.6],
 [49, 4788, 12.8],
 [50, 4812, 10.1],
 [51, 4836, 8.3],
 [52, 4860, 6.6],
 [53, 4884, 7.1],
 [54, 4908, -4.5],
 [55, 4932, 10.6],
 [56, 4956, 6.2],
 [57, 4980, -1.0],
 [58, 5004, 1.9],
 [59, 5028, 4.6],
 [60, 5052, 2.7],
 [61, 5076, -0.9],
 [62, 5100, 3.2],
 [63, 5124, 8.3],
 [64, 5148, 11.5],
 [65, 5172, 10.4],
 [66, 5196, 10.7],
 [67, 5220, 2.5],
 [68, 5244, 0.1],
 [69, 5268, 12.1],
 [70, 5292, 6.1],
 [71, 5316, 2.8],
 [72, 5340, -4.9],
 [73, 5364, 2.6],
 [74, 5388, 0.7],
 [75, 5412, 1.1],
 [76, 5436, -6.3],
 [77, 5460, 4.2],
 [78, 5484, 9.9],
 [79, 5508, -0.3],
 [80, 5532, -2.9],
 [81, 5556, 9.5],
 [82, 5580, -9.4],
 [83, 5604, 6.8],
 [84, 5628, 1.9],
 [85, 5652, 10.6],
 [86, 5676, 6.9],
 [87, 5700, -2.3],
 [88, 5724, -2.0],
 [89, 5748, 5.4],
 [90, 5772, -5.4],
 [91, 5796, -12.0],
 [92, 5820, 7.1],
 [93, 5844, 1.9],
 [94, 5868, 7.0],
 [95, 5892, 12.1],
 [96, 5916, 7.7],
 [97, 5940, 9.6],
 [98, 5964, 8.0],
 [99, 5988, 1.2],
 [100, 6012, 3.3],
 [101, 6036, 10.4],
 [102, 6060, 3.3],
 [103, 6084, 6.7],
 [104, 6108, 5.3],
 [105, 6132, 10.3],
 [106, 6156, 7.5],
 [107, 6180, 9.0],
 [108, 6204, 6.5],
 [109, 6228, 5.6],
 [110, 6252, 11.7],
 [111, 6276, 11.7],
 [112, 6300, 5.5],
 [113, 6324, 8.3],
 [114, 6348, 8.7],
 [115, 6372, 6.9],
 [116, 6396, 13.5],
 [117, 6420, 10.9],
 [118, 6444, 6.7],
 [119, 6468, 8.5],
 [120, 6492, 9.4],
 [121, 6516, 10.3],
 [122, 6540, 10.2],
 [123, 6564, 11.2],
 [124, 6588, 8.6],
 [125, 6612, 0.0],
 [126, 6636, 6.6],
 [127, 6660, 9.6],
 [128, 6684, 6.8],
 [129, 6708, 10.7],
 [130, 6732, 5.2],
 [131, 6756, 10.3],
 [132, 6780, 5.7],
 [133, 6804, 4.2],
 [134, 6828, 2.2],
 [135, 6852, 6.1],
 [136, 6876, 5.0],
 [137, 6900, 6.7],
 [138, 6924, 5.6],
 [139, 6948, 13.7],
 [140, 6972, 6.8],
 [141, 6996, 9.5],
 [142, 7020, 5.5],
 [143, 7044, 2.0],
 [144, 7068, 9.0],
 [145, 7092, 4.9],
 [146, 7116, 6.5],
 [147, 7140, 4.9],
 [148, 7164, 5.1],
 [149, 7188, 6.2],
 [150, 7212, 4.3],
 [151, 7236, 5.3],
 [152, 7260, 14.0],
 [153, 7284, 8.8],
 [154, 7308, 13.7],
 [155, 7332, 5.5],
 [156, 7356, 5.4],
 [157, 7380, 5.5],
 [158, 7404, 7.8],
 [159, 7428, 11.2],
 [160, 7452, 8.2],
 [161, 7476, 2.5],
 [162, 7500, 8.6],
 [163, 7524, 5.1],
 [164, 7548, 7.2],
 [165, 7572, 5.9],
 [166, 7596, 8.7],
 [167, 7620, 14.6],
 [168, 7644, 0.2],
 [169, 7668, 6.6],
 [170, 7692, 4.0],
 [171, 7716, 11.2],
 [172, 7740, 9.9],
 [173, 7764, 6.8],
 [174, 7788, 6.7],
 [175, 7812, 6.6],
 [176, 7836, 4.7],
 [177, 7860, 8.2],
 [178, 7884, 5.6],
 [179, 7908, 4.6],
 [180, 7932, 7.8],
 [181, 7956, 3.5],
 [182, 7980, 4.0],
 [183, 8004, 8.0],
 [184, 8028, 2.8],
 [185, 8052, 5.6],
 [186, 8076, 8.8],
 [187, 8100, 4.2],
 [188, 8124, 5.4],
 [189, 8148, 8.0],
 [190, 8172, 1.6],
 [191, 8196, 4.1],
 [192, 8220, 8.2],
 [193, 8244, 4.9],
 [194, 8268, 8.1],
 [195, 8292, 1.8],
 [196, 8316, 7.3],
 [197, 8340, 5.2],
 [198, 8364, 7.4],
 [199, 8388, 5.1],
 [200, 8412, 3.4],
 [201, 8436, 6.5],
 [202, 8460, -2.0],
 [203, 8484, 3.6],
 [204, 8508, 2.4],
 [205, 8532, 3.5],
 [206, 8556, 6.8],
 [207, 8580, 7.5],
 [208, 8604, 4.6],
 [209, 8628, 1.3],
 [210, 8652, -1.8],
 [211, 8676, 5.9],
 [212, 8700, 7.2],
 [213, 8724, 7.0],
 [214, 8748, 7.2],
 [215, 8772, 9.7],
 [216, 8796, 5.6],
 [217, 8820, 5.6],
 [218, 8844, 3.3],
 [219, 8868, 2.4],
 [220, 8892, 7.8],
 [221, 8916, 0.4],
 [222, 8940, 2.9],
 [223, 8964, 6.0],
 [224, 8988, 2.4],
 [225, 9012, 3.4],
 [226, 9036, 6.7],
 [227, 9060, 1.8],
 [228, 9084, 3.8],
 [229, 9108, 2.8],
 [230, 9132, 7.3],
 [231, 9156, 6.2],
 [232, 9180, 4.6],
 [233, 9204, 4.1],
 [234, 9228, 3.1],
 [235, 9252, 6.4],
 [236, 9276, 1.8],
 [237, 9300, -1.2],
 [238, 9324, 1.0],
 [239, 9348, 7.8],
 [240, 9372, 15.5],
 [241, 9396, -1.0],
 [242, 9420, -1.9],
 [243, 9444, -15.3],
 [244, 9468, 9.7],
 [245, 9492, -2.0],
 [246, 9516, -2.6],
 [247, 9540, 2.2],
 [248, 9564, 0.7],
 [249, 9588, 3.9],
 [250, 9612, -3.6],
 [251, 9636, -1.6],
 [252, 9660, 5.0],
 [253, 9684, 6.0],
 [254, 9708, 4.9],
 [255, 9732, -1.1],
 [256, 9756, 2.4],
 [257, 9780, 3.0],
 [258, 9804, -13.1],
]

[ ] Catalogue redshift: 0.563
